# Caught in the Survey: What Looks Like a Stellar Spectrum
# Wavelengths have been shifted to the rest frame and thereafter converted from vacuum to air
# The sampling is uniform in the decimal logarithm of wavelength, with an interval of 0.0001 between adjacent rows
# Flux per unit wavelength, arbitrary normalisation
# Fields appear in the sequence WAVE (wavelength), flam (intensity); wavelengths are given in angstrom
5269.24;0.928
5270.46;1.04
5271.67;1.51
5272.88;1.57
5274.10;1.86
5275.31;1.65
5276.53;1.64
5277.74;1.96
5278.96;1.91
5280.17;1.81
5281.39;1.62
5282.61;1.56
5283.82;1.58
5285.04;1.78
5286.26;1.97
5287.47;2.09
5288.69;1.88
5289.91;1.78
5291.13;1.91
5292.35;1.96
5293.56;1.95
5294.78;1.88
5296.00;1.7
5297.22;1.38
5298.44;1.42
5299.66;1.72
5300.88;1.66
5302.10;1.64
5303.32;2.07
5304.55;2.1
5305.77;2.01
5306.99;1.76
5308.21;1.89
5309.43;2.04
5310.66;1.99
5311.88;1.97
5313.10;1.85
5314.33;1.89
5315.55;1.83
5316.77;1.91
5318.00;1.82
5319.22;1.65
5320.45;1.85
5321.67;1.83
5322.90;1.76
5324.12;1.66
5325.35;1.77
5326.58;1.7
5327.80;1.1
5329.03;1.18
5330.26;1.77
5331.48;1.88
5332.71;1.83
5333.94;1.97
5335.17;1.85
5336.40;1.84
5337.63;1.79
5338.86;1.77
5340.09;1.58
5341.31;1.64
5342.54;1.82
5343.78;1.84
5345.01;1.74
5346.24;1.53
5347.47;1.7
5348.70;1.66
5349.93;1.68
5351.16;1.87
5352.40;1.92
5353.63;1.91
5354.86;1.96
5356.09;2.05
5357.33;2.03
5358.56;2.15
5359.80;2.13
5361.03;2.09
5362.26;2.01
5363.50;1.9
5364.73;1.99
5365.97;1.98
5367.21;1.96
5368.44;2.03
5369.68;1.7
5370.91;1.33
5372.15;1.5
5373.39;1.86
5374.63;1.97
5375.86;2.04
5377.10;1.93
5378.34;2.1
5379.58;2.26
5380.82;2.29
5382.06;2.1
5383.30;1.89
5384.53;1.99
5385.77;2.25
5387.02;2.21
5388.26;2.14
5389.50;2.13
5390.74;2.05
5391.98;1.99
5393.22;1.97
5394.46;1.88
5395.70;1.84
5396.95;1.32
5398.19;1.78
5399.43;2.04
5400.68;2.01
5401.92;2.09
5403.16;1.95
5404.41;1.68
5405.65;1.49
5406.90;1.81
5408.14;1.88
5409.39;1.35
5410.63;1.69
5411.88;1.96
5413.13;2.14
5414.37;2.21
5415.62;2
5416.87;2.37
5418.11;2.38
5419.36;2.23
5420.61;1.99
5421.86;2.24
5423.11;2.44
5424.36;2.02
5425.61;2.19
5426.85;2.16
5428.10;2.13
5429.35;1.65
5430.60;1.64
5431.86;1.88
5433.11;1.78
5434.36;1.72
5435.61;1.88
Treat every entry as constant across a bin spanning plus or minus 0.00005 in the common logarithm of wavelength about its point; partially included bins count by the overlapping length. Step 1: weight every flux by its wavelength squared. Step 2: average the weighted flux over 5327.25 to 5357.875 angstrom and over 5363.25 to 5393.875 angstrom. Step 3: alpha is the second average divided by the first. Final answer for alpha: 1.1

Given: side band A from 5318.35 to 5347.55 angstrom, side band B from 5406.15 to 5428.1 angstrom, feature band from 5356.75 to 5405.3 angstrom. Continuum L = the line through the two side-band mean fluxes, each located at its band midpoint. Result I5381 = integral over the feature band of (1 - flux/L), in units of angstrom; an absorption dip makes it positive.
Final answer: -1.3 angstrom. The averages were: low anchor 1.71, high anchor 2.06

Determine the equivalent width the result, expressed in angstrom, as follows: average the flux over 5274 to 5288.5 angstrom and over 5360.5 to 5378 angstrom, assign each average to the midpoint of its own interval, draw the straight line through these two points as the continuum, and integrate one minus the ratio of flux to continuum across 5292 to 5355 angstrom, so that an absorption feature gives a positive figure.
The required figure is 1.88 angstrom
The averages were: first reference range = 1.79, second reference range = 1.88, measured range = 1.78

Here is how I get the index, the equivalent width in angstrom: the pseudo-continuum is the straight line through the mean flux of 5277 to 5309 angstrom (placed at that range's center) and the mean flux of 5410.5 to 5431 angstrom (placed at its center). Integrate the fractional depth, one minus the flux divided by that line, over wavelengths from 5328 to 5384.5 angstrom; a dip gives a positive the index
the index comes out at 2.6 angstrom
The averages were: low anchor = 1.81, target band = 1.86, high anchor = 2.1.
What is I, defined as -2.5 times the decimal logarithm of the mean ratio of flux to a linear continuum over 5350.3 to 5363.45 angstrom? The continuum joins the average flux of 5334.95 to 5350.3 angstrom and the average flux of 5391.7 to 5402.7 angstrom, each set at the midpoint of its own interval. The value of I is -0.14 mag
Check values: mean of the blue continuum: 1.72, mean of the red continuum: 1.88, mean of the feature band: 2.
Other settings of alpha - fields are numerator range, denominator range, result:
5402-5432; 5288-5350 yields 1.16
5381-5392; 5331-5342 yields 1.19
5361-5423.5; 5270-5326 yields 1.14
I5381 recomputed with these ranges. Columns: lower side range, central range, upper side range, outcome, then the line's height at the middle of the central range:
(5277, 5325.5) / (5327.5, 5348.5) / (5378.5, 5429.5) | 2.0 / 1.89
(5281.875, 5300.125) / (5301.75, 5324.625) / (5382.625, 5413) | -1.0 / 1.8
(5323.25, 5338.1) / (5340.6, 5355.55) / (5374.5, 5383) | 0.6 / 1.84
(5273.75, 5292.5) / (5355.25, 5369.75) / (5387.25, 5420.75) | -0.9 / 1.9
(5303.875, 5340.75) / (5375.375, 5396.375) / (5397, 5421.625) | -1.8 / 1.9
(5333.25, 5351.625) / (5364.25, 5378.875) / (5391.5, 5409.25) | -0.6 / 1.79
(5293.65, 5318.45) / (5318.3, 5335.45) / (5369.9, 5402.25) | 1.5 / 1.86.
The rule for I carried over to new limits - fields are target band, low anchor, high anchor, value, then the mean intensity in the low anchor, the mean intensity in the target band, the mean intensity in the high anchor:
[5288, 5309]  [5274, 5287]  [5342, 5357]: -0.02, 1.76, 1.81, 1.81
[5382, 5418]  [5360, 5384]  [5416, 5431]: 0.06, 1.95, 1.94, 2.13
